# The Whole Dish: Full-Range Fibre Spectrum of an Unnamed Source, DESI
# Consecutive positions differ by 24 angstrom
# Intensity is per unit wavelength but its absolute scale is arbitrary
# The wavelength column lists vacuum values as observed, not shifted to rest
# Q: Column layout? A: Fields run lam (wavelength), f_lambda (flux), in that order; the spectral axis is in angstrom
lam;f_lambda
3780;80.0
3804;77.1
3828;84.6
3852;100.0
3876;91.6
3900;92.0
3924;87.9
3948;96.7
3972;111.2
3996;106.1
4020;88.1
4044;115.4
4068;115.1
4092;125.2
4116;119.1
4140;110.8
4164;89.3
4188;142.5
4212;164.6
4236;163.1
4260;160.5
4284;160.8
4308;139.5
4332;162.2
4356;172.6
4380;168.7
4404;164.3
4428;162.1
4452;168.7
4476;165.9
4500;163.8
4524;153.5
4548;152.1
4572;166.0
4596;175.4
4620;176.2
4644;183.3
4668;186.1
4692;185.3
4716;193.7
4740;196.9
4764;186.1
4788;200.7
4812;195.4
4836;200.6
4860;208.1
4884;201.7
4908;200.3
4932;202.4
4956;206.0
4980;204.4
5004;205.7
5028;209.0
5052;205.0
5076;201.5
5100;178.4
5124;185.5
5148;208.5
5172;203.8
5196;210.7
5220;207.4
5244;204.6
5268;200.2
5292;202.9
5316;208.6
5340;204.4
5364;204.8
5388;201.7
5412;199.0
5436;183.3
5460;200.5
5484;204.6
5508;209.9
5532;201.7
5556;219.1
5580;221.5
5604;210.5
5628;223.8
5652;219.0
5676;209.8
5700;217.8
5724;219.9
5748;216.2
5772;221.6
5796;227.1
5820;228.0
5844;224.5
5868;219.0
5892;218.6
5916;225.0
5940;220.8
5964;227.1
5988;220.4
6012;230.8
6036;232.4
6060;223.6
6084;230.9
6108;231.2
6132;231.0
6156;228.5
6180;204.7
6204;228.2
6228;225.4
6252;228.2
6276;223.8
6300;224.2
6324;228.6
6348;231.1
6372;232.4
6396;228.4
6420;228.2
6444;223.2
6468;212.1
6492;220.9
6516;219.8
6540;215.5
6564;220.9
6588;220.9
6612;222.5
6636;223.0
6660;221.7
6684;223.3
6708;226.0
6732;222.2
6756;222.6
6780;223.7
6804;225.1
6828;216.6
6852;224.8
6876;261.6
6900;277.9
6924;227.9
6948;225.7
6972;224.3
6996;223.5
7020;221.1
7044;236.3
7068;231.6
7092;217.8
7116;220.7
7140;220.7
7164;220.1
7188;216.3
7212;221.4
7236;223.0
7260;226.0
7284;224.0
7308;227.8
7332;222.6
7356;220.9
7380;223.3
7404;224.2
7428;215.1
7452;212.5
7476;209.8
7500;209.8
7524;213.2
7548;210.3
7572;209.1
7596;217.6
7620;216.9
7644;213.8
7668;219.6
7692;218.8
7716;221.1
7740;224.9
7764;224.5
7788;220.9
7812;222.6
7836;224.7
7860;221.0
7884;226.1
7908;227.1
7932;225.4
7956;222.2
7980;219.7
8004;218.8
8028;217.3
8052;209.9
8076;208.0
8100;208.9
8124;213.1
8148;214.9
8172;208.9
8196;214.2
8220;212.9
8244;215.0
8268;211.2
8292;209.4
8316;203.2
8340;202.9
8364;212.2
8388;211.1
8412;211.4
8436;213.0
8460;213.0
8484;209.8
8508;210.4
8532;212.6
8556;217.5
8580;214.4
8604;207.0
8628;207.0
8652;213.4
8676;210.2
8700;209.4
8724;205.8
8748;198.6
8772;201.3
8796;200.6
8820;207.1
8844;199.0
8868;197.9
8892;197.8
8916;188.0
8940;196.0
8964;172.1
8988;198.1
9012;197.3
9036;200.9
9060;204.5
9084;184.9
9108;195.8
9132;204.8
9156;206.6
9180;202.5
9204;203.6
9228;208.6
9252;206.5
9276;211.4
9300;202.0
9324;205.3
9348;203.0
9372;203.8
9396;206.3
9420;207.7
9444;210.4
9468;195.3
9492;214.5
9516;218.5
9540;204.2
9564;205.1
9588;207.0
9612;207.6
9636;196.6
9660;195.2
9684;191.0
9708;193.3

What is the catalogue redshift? 0.05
